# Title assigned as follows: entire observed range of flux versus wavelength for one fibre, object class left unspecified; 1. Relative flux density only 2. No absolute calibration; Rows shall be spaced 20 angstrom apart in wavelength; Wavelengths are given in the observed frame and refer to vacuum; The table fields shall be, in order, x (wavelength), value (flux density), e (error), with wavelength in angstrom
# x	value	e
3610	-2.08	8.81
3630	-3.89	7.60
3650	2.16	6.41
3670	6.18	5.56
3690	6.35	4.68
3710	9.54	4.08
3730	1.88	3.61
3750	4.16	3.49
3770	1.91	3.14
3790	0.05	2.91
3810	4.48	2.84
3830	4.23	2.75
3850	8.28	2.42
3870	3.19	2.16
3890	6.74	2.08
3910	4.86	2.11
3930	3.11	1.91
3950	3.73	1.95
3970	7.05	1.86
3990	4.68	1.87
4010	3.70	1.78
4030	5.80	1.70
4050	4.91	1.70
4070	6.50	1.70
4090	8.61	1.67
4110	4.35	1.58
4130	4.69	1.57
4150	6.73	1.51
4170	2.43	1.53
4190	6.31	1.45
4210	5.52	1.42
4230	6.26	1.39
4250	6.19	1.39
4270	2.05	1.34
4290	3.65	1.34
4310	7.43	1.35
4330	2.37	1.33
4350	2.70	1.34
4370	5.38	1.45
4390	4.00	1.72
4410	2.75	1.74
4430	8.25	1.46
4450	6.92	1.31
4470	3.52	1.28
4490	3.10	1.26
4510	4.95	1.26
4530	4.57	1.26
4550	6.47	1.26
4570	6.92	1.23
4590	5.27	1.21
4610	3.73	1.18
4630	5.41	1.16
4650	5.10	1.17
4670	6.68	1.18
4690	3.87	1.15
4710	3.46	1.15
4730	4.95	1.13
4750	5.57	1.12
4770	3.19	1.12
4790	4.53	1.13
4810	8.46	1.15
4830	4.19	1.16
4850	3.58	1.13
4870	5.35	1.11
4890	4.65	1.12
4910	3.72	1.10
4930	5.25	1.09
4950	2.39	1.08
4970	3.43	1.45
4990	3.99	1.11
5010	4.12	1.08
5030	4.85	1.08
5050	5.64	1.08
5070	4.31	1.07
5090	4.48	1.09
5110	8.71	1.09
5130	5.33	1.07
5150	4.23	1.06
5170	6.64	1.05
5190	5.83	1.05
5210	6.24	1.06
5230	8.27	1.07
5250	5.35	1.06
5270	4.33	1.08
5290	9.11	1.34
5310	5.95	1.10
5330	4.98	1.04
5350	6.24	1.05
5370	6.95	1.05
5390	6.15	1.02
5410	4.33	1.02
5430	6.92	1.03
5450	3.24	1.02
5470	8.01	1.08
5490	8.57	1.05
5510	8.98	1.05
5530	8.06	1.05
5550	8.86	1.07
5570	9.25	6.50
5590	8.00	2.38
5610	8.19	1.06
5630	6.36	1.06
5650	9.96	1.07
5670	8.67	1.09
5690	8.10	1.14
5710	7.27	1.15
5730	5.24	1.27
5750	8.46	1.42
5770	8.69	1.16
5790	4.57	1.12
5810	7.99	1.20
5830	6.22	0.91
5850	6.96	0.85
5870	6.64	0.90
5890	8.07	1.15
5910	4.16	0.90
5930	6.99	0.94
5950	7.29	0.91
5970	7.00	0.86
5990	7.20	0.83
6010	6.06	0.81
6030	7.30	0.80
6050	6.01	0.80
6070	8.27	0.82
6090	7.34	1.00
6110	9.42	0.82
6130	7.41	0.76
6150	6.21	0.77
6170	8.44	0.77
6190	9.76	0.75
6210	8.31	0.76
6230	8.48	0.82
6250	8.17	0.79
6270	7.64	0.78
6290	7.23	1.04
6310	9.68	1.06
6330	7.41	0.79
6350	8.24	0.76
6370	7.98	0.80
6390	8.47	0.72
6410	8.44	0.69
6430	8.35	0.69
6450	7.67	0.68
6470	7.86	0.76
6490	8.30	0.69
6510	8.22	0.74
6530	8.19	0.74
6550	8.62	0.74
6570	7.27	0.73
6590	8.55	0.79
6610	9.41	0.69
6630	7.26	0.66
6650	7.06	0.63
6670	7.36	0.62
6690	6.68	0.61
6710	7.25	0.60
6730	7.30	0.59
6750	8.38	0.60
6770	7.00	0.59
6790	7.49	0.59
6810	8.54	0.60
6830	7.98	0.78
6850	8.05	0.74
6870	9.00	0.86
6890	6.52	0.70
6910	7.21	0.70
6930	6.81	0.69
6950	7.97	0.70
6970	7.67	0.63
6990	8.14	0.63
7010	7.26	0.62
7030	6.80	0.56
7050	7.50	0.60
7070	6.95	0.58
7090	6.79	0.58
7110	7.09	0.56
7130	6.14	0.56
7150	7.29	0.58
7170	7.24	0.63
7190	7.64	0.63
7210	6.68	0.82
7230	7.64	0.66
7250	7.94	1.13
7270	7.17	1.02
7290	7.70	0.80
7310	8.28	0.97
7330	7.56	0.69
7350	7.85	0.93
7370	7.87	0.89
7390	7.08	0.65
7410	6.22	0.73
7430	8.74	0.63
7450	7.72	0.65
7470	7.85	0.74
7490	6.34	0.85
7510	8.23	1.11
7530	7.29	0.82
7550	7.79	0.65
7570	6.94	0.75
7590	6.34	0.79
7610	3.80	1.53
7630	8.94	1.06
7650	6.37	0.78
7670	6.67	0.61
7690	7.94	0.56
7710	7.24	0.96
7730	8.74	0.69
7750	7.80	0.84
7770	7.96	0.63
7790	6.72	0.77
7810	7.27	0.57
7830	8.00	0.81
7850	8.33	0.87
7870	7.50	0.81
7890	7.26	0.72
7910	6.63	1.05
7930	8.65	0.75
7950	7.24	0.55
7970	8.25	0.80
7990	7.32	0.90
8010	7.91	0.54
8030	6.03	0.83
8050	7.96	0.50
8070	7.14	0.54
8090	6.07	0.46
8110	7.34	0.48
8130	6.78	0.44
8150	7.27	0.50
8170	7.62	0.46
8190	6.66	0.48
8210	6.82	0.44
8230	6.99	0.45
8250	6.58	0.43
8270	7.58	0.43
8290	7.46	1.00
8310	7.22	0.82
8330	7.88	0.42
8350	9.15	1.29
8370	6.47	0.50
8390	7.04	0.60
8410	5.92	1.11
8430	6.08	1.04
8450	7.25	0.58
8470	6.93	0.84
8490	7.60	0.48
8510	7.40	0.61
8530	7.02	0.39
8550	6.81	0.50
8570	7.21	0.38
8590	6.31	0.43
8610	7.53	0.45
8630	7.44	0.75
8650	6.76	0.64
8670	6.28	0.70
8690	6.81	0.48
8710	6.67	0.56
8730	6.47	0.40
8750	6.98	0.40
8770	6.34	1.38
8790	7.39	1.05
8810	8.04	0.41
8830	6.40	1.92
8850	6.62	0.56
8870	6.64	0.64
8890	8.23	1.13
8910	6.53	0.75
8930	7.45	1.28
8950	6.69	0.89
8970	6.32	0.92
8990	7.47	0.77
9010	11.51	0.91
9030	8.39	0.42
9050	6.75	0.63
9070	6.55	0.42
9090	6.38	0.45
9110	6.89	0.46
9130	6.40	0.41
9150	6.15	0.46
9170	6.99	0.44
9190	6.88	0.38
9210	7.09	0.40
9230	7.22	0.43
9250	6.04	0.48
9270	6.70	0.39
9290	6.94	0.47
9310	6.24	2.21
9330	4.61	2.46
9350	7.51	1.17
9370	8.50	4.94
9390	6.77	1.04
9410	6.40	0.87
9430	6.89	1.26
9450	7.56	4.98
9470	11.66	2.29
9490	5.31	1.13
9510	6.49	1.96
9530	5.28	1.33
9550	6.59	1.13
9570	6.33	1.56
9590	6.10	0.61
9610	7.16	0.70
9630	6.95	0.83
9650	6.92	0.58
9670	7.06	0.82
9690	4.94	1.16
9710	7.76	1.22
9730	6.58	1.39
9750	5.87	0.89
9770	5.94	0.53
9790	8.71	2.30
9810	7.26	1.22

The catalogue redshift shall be 0.37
